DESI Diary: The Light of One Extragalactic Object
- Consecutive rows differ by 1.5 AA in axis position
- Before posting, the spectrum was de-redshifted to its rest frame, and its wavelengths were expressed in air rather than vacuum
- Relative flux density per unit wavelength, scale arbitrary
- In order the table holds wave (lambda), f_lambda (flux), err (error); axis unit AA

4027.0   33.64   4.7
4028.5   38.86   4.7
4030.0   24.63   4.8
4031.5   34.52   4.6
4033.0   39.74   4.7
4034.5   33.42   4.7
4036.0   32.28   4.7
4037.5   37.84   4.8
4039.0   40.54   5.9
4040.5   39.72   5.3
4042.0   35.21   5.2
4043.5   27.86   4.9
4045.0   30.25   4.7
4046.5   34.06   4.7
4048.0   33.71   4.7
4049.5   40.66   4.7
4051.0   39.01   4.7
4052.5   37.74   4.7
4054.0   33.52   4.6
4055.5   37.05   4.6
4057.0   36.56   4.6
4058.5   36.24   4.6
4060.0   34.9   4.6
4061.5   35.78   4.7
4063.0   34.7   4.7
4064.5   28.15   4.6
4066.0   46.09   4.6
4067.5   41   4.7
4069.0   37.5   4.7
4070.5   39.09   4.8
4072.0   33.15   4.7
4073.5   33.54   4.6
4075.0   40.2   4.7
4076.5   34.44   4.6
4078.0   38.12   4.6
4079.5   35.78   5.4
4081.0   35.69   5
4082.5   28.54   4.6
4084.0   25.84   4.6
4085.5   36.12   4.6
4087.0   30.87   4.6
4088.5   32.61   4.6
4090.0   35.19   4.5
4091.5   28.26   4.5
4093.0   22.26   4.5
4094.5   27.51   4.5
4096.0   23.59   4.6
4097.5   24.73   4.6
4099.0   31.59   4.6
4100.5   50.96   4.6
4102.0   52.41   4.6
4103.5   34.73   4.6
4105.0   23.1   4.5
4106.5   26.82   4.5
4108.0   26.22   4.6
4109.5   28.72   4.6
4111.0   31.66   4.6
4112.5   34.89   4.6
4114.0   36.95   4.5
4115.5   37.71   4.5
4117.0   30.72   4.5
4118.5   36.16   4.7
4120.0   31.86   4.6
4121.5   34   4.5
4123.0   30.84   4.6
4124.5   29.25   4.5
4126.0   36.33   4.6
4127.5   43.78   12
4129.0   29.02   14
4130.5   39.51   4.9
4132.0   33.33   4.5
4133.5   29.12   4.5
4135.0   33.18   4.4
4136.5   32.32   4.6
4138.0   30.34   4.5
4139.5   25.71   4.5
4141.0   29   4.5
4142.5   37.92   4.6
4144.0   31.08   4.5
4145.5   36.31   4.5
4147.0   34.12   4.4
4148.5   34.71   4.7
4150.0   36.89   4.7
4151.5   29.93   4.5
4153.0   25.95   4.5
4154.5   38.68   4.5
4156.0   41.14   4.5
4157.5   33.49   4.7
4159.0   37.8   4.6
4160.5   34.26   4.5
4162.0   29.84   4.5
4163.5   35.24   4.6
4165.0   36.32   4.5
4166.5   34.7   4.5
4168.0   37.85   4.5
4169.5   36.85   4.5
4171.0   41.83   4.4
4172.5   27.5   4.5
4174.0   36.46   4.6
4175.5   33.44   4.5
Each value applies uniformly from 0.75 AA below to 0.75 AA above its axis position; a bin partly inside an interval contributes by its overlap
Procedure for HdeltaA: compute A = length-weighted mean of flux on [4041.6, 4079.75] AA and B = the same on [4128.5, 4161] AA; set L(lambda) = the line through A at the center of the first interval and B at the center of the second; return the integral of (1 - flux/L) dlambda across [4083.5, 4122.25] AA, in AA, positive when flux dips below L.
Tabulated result 2.8 AA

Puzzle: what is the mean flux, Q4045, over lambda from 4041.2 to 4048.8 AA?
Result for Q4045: 32.3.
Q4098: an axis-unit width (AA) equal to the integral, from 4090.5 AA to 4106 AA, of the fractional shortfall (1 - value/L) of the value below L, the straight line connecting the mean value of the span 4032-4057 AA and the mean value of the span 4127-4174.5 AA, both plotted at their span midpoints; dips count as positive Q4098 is 1.4 AA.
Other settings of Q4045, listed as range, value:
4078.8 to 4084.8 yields 31.5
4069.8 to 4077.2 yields 36.1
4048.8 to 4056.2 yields 37.6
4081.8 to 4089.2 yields 30.8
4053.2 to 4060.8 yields 35.7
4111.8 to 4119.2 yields 35.3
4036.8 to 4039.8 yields 39.2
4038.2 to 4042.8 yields 38.4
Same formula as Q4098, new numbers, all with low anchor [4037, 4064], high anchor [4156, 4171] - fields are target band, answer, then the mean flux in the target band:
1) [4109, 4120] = 0.6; 33.8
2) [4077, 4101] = 2.8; 31.6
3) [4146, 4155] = 0.6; 33.3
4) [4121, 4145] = 2.0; 32.8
